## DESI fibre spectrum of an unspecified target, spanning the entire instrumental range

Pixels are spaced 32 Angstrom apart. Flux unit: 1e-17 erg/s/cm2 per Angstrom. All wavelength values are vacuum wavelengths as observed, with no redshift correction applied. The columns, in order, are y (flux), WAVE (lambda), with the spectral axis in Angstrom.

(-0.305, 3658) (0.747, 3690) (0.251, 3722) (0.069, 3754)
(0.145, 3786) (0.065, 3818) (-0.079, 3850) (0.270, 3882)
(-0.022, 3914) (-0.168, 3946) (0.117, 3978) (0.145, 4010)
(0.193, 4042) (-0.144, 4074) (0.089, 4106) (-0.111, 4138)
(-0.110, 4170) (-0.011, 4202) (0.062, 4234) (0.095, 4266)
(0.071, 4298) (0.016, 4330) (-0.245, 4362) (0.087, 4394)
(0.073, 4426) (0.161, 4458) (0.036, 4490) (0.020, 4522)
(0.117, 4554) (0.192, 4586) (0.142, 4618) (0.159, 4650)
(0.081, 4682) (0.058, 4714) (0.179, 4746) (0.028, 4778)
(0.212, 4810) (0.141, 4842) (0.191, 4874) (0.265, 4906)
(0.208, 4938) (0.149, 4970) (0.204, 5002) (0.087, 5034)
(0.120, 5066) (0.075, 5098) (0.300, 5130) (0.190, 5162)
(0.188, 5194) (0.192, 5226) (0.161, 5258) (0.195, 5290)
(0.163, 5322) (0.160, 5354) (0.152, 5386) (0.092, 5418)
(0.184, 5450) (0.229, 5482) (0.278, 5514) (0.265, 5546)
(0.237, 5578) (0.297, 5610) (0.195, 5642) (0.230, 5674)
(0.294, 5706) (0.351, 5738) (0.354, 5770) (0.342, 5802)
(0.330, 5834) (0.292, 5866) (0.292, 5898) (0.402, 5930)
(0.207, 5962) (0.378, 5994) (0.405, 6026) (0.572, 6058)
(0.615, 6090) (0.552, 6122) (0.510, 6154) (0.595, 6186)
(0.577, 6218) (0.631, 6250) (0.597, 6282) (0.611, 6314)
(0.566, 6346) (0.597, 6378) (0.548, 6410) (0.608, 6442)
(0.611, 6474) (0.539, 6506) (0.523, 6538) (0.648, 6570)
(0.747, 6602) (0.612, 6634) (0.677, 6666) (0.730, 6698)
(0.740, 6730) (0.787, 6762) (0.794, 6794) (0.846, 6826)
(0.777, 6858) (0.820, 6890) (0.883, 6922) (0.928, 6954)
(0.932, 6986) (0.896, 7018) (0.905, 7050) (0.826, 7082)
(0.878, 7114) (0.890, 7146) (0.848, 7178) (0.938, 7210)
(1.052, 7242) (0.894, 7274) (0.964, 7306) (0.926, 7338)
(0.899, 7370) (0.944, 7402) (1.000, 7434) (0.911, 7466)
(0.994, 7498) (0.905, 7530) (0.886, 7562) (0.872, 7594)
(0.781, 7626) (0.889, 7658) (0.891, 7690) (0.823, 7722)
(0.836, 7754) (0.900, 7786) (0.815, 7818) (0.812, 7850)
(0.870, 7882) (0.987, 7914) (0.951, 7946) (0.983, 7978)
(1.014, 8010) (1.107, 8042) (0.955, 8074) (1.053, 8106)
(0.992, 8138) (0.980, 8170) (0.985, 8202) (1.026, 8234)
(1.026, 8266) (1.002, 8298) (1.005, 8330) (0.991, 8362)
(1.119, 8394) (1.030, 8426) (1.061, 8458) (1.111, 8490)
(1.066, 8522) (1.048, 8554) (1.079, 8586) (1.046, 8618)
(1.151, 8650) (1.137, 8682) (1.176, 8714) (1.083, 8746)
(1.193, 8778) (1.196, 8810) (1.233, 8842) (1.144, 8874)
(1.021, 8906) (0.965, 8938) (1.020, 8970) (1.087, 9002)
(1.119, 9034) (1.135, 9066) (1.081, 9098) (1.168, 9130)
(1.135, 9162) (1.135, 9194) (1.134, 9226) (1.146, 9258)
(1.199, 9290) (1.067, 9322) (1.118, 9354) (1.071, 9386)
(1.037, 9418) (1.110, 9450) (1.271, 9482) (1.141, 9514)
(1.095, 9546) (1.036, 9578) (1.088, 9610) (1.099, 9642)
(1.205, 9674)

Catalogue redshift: 0.514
